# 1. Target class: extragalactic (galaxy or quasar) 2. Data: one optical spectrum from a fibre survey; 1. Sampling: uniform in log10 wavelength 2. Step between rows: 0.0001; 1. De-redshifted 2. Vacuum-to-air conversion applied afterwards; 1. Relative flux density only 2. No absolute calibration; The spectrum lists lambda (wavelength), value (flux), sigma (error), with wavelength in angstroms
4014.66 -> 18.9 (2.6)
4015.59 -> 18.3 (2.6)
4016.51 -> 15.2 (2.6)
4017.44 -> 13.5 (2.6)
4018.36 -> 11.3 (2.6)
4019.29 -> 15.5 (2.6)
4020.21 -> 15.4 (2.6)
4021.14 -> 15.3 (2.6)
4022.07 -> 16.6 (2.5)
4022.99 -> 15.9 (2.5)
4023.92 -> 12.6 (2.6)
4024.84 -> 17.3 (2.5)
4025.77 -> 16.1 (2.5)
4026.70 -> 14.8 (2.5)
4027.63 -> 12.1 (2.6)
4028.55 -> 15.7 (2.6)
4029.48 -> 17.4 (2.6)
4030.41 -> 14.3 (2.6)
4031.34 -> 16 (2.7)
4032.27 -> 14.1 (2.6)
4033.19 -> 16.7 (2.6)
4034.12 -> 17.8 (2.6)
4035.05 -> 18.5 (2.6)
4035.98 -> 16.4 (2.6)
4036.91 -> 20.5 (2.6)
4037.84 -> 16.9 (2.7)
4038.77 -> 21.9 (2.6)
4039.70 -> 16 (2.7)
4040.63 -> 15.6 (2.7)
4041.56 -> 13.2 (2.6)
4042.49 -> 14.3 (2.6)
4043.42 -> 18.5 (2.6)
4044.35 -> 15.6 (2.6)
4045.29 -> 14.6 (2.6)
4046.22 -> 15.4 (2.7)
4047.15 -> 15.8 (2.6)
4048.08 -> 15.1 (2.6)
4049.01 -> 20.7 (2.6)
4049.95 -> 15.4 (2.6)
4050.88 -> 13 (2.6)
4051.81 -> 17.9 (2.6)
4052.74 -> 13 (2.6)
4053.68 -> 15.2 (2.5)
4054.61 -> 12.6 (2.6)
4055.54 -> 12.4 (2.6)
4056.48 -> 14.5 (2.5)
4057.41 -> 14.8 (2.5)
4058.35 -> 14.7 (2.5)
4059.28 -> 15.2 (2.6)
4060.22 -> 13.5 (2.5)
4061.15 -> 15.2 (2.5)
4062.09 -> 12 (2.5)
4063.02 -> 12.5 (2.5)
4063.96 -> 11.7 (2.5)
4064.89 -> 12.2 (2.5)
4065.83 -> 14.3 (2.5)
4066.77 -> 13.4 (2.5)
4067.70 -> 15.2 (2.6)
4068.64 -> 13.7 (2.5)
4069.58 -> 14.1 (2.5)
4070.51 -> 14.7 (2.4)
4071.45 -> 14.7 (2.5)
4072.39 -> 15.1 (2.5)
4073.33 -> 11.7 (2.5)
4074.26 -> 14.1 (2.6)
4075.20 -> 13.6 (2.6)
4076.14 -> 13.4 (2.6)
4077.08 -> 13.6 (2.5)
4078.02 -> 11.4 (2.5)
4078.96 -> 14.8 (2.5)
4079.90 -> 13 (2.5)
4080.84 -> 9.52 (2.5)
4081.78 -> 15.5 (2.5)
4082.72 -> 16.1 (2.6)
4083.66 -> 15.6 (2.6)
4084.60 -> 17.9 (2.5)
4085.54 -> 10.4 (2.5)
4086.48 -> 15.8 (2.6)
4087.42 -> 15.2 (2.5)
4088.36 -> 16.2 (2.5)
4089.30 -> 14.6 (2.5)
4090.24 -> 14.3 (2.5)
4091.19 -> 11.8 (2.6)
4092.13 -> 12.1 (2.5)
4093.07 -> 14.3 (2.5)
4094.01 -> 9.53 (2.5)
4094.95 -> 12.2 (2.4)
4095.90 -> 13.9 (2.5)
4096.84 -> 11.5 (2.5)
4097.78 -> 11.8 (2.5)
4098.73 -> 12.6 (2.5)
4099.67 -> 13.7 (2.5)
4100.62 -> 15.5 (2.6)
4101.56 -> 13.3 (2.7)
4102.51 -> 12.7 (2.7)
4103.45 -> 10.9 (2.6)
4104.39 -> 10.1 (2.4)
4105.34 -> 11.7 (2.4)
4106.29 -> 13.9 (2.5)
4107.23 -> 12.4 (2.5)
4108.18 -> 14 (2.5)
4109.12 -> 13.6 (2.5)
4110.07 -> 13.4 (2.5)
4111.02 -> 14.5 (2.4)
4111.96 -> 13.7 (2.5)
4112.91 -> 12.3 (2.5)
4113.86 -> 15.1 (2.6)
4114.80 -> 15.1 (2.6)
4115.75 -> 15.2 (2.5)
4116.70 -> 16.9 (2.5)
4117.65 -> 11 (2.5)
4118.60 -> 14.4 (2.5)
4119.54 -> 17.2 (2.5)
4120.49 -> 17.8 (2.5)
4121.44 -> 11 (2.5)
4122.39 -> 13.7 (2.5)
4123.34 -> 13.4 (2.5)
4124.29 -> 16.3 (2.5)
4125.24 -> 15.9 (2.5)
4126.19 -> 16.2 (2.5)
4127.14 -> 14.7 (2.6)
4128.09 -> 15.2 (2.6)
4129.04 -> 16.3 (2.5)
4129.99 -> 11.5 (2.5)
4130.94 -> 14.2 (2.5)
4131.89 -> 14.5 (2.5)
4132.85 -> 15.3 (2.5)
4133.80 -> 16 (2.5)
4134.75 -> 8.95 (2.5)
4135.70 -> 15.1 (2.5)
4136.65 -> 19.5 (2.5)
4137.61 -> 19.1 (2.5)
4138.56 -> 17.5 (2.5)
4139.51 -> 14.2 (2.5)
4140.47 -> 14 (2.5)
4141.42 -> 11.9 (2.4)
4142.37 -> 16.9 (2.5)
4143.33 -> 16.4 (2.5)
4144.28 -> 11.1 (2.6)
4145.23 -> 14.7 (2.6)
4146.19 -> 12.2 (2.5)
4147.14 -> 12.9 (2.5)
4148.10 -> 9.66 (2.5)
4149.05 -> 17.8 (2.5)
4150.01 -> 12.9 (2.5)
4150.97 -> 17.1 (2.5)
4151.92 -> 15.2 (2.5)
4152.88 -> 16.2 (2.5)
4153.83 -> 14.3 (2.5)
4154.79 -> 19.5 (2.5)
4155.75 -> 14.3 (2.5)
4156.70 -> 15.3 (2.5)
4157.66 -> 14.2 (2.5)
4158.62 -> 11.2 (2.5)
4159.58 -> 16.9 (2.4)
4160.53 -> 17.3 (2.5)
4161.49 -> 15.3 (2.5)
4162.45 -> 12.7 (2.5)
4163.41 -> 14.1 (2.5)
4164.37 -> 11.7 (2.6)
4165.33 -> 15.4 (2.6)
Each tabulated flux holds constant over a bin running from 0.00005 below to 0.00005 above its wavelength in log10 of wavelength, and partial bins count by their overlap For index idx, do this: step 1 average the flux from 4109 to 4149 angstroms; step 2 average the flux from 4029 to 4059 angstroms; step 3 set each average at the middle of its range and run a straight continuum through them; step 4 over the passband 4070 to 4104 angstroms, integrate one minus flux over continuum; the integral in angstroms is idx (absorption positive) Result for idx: 3.8 angstroms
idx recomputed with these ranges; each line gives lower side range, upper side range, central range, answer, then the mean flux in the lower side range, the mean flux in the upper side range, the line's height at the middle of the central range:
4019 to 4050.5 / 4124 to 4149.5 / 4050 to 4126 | 7.93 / 16.1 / 14.7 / 15.4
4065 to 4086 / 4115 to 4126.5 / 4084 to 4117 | 2.18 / 13.9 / 14.9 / 14.4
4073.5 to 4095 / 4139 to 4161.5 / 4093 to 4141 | 0.42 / 13.7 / 14.6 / 14.2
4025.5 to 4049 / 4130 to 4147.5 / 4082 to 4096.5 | 1.33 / 16.2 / 14.6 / 15.4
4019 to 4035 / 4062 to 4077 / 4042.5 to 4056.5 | -0.75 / 15.6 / 13.6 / 14.5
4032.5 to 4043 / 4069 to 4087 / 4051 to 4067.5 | 1.67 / 17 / 14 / 15.4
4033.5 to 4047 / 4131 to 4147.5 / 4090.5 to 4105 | 2.94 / 16.8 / 14.7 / 15.6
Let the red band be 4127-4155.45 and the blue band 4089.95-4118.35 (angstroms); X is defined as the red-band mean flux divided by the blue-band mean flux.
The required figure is 1.1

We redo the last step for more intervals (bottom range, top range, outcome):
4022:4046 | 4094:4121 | 0.84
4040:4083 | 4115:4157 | 1.04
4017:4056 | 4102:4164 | 0.92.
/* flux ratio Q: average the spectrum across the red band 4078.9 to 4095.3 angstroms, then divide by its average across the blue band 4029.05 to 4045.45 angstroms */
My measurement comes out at 0.83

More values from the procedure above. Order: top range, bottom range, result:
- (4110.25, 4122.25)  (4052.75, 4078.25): 1.06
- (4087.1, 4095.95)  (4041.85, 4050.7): 0.84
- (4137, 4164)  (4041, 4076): 1.03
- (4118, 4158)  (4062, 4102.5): 1.10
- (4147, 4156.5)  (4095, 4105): 1.20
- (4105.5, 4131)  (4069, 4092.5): 1.03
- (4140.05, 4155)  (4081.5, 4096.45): 1.03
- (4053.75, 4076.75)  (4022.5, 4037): 0.86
